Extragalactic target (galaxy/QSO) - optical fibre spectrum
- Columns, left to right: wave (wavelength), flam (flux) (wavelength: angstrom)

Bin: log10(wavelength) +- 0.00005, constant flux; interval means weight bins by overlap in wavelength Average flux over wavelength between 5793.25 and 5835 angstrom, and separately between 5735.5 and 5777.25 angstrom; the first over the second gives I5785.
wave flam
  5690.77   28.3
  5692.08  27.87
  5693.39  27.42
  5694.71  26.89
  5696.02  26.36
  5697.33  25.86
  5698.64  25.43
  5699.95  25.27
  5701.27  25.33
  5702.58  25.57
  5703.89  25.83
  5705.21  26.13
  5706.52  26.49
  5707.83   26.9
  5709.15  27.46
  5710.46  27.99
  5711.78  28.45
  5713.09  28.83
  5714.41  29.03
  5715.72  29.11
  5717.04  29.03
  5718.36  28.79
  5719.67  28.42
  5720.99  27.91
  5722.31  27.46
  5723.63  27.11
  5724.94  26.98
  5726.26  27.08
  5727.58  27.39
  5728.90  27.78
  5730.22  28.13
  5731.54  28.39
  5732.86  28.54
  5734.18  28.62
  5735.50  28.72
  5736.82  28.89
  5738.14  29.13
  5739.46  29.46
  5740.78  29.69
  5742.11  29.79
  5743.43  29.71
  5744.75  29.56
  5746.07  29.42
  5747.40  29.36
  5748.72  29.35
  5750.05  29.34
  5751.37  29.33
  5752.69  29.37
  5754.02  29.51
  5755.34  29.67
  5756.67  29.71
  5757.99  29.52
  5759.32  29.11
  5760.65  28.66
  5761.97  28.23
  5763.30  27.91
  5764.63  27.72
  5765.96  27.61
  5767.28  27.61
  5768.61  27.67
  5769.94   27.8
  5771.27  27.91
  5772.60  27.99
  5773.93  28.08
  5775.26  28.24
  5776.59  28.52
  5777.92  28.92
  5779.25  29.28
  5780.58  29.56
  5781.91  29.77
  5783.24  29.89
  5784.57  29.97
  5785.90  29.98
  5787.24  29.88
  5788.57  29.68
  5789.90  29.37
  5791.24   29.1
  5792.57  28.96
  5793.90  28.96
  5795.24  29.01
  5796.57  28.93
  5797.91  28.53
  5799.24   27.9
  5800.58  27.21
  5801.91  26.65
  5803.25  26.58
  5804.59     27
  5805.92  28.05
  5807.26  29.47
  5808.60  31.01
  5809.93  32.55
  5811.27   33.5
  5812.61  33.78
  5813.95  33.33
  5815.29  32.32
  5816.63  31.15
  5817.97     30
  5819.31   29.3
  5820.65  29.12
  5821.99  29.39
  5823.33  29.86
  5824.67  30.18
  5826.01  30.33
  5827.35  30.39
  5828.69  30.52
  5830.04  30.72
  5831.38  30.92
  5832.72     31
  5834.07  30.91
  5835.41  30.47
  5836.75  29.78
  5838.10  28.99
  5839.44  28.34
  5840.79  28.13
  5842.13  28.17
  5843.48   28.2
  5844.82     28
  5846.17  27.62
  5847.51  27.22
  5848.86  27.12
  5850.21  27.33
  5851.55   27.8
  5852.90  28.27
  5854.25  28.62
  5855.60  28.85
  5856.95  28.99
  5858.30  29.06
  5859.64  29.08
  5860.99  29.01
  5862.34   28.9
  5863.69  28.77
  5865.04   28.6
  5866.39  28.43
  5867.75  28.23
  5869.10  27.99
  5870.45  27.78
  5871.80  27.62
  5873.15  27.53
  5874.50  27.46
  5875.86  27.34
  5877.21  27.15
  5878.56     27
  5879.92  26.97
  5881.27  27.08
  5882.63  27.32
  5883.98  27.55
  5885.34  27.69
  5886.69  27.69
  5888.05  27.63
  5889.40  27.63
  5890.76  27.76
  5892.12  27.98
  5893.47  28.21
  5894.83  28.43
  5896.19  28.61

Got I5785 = 1.04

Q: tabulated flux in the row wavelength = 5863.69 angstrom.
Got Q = 28.77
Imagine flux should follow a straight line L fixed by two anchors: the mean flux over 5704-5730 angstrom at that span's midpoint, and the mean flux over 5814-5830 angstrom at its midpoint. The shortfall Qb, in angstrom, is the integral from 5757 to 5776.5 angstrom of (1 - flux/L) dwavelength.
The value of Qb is 0.55 angstrom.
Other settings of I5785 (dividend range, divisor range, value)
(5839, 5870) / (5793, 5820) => 0.95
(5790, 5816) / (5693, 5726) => 1.09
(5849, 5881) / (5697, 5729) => 1.03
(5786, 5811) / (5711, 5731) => 1.03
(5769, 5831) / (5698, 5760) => 1.05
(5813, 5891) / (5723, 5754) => 1.00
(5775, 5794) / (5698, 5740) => 1.06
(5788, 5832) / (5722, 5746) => 1.05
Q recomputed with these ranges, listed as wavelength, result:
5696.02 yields 26.36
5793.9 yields 28.96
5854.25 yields 28.62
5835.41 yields 30.47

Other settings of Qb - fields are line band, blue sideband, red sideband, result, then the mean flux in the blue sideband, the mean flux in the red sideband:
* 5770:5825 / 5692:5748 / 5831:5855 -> -2.10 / 27.8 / 28.7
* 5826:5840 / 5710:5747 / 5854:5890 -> -1.03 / 28.6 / 28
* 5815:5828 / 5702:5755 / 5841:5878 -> -0.90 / 28.4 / 28.1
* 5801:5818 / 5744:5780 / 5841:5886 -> -1.21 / 28.7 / 28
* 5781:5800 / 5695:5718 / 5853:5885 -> -1.18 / 27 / 28.1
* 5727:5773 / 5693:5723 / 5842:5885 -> -2.27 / 27.2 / 28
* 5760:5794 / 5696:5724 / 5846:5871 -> -1.24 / 27.2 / 28.3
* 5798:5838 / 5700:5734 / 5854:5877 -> -2.82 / 27.6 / 28.3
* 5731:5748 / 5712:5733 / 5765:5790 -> -0.51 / 28.1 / 28.8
